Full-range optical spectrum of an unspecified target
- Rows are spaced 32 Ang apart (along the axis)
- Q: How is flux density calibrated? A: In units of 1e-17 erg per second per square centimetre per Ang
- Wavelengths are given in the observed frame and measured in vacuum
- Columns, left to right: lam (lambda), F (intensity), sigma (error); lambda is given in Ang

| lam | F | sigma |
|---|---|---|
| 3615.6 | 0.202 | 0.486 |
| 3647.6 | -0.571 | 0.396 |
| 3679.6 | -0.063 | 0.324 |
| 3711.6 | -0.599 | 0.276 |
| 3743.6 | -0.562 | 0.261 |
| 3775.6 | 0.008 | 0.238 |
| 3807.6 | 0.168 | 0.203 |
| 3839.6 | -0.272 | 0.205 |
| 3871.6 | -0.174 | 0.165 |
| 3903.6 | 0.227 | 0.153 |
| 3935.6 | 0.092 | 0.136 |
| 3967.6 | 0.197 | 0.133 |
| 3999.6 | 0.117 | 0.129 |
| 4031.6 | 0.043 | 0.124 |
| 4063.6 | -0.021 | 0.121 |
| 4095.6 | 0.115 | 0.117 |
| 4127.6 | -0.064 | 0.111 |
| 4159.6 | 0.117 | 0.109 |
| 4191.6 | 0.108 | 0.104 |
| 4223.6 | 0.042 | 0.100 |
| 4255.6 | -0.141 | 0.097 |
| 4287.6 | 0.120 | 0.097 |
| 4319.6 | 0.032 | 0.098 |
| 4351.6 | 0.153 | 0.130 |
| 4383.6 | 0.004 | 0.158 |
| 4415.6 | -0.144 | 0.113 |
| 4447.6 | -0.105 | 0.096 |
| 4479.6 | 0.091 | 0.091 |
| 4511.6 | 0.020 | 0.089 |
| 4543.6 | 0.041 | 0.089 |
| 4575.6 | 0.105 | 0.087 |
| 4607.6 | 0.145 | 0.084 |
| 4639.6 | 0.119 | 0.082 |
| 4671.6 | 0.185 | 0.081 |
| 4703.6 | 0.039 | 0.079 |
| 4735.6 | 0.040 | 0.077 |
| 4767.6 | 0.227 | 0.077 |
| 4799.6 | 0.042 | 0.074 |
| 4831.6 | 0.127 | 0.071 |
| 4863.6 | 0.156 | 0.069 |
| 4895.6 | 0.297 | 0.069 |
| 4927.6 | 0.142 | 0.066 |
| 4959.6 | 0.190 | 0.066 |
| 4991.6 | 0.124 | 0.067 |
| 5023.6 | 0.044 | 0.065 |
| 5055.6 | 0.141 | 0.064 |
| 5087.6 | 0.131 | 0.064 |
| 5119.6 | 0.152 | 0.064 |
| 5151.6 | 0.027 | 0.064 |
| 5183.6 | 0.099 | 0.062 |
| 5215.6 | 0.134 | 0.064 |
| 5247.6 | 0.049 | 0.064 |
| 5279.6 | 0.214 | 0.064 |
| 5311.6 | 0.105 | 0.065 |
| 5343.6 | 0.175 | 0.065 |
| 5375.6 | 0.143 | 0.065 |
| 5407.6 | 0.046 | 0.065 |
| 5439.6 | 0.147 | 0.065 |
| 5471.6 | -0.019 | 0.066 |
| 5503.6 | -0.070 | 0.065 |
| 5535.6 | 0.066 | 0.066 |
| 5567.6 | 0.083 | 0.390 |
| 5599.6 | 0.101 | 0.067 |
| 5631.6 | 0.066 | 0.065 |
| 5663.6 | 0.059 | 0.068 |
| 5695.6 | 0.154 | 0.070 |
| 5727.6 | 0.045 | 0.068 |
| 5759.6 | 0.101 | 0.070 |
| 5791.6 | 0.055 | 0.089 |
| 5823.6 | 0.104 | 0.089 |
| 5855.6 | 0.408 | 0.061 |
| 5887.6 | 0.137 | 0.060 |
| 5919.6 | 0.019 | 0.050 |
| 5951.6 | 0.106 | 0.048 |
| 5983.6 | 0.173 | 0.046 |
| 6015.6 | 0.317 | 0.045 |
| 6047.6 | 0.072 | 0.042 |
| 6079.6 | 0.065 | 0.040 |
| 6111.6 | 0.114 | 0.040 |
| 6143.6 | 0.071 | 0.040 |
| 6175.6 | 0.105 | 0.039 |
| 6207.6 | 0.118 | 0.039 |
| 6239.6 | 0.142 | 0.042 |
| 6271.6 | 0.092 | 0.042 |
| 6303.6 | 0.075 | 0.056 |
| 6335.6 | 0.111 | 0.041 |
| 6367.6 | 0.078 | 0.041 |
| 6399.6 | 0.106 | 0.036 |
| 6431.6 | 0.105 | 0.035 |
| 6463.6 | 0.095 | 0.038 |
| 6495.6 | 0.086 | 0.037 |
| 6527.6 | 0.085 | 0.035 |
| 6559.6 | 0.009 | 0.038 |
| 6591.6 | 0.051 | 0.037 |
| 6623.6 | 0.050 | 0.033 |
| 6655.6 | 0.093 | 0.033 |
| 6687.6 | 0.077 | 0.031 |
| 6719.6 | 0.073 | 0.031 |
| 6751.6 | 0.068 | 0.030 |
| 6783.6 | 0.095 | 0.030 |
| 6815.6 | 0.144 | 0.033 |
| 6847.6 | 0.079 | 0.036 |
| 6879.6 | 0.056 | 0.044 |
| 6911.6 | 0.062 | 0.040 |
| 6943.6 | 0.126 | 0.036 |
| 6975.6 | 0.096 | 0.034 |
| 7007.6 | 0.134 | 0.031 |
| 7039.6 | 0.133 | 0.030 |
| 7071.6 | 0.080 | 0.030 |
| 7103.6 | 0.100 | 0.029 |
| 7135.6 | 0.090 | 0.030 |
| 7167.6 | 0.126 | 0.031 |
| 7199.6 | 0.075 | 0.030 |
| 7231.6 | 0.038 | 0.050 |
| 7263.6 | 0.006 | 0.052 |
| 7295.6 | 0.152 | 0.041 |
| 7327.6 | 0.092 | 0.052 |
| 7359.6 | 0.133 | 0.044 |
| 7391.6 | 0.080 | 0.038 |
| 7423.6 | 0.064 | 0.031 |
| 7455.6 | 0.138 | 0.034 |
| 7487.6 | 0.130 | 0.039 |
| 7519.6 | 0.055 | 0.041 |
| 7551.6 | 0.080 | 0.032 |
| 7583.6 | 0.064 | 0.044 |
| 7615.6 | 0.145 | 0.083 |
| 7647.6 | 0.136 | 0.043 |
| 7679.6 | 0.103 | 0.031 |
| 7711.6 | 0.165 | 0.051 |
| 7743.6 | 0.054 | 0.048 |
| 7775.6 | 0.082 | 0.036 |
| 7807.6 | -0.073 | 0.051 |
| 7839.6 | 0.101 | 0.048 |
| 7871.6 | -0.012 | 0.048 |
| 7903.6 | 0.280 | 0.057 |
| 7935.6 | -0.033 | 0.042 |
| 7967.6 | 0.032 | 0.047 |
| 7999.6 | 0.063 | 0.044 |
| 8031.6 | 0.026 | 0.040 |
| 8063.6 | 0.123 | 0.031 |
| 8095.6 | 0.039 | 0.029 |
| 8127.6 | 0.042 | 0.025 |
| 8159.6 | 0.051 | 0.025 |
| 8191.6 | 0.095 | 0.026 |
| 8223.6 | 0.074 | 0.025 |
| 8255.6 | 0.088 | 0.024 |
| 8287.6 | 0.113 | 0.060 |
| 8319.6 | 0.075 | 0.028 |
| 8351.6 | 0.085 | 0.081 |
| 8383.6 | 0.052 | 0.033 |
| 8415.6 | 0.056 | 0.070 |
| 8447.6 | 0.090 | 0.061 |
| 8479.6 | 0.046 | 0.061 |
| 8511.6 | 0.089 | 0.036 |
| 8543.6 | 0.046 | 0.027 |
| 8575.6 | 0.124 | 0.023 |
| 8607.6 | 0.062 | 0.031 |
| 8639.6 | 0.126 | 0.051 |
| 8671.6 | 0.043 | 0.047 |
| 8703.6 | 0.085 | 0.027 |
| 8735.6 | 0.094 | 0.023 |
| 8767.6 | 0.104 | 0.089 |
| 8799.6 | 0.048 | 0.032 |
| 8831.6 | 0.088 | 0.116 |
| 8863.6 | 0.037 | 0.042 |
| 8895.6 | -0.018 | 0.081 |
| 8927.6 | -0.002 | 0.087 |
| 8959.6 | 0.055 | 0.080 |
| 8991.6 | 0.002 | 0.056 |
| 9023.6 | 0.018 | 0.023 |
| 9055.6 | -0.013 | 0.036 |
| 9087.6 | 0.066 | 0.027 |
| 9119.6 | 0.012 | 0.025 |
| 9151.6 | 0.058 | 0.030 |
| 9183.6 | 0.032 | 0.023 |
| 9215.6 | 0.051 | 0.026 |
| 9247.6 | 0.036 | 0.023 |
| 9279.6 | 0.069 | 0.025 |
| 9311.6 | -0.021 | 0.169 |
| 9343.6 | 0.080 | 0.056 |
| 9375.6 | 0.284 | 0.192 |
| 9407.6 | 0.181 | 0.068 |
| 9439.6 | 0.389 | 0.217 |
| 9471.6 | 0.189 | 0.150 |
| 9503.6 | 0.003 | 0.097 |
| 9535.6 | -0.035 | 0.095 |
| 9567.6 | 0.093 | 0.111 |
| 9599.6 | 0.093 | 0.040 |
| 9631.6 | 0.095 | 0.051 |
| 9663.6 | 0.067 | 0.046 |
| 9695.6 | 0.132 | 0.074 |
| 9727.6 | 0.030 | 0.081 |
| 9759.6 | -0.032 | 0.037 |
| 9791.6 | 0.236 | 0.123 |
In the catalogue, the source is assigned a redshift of 0.204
